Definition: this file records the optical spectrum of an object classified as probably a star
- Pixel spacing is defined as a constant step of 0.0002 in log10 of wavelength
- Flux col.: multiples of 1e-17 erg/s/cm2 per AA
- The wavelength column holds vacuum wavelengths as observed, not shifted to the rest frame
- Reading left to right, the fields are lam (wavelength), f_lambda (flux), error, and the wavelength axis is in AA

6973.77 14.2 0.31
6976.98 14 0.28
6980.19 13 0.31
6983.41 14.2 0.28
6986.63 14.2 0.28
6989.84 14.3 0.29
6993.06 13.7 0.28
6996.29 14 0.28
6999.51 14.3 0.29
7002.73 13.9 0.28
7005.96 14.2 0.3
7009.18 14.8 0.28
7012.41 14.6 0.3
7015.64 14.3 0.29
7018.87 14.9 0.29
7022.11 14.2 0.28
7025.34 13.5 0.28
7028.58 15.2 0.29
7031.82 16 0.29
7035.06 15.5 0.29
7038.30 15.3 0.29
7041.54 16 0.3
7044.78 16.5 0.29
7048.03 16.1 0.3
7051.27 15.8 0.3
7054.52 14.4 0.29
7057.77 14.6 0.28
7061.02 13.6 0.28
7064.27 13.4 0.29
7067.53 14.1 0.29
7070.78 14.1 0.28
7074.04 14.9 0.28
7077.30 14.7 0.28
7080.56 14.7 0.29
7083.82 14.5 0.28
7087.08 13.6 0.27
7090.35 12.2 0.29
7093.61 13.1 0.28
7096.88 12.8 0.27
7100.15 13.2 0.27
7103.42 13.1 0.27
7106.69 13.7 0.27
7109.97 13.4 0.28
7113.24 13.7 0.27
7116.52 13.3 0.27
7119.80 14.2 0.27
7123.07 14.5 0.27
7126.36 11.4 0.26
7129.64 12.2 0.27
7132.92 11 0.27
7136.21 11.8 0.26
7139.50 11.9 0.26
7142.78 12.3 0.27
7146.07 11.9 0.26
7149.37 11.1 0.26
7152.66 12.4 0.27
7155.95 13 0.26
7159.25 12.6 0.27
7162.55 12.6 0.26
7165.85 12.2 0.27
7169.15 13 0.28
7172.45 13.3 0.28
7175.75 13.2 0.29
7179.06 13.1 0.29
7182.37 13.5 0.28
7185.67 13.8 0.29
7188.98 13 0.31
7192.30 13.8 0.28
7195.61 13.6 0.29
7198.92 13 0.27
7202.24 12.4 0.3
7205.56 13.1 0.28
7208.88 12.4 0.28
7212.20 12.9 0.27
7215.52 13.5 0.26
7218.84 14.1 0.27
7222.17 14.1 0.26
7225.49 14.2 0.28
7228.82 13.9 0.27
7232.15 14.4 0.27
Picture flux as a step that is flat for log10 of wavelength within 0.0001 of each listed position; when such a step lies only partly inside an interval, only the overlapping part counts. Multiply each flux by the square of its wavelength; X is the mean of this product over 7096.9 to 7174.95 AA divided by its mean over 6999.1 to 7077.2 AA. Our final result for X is 0.88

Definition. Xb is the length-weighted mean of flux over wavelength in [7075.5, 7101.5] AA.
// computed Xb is 13.6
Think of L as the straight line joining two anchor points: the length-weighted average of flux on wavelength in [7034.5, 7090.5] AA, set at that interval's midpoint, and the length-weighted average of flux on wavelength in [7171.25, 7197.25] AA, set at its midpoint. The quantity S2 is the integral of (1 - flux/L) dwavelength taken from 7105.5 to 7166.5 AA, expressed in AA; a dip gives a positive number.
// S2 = 5.9 AA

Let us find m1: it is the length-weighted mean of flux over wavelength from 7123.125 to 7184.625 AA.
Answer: 12.4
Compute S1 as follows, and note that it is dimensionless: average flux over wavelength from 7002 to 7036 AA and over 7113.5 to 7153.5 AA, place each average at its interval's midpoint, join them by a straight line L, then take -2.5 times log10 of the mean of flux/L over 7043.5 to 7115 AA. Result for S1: -0.049 mag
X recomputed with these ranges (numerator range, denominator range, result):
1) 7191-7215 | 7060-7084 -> 0.95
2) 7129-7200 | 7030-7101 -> 0.90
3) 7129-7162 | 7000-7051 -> 0.83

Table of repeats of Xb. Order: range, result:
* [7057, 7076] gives 14.1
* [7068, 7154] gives 13.1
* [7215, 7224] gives 14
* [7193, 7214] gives 12.9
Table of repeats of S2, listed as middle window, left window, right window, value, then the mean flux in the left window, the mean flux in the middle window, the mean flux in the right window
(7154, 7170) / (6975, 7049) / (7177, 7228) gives 1.2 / 14.6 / 12.7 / 13.4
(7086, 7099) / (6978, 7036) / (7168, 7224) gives 0.9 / 14.4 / 12.9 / 13.3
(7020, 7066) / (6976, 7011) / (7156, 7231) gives -3.8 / 14.1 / 15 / 13.2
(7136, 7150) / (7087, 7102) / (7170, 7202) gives 1.4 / 12.9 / 11.8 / 13.3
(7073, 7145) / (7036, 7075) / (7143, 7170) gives 2.1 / 14.9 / 13.2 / 12.3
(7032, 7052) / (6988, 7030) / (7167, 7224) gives -2.5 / 14.3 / 15.9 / 13.3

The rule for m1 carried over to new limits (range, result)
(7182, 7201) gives 13.4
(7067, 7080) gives 14.5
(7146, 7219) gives 12.9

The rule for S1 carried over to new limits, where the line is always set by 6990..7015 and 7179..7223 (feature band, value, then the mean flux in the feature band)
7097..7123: 0.015 mag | 13.5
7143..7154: 0.146 mag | 11.8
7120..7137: 0.106 mag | 12.4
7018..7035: -0.053 mag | 14.8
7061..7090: -0.018 mag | 14.1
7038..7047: -0.145 mag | 16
